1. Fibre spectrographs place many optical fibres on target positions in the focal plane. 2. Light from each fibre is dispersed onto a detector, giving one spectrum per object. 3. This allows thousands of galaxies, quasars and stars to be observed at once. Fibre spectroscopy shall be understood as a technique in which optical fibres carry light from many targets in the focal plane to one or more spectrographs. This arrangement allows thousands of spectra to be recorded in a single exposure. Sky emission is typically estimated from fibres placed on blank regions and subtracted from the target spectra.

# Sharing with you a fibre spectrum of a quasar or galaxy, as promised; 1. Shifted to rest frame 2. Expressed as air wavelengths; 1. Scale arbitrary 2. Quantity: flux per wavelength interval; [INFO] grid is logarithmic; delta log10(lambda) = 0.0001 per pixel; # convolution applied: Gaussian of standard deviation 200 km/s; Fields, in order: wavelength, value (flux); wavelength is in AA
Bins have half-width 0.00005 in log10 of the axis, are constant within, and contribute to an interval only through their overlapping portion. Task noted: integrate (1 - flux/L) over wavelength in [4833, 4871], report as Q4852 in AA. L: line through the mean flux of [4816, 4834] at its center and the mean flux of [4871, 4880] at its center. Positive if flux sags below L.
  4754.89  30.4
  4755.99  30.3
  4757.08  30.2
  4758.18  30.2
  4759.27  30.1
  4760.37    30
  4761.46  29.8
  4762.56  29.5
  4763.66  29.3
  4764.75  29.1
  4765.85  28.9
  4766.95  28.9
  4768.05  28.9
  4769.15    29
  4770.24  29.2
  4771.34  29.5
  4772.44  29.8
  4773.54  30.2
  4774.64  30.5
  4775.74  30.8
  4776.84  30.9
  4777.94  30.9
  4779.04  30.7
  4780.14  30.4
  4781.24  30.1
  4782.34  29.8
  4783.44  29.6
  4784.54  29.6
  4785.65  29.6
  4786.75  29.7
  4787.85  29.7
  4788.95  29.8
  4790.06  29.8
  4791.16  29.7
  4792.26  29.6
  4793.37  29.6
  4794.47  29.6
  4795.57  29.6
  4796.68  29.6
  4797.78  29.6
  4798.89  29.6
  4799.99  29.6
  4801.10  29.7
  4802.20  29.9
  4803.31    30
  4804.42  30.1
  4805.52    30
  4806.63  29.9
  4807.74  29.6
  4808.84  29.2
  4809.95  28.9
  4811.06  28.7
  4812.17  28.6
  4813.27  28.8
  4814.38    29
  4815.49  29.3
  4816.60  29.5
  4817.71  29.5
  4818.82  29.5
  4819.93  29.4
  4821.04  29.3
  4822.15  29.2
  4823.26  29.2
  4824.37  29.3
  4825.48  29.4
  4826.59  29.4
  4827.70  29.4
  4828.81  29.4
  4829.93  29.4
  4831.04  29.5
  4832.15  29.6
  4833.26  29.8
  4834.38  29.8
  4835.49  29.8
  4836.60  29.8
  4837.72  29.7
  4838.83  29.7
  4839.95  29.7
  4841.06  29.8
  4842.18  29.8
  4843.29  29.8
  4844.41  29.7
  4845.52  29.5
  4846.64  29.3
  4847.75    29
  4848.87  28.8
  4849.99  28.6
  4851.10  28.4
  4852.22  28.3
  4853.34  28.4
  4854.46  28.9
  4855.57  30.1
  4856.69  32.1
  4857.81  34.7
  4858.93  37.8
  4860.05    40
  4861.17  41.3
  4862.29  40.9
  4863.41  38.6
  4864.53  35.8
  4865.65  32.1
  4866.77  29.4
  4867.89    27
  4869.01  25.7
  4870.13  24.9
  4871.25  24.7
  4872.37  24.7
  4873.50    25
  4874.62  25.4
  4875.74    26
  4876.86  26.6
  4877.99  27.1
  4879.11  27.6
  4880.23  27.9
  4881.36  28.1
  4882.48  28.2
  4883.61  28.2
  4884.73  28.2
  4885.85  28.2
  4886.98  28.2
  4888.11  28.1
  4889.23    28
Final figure -4.82 AA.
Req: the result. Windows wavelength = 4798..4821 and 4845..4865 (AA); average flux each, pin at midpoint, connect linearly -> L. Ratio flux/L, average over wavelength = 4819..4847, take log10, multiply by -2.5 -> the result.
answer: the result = 0.06 mag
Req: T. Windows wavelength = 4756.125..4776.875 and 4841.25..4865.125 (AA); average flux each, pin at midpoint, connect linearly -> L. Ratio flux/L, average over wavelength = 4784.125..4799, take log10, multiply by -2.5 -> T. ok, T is 0.030 mag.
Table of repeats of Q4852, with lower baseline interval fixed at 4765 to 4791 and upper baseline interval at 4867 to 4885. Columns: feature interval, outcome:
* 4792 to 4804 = -0.2 AA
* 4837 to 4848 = -0.8 AA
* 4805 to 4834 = -0.9 AA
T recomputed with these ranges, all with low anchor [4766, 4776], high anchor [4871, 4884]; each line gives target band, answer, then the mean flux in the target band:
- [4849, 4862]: -0.197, 32.6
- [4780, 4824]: -0.031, 29.5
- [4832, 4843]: -0.076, 29.8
